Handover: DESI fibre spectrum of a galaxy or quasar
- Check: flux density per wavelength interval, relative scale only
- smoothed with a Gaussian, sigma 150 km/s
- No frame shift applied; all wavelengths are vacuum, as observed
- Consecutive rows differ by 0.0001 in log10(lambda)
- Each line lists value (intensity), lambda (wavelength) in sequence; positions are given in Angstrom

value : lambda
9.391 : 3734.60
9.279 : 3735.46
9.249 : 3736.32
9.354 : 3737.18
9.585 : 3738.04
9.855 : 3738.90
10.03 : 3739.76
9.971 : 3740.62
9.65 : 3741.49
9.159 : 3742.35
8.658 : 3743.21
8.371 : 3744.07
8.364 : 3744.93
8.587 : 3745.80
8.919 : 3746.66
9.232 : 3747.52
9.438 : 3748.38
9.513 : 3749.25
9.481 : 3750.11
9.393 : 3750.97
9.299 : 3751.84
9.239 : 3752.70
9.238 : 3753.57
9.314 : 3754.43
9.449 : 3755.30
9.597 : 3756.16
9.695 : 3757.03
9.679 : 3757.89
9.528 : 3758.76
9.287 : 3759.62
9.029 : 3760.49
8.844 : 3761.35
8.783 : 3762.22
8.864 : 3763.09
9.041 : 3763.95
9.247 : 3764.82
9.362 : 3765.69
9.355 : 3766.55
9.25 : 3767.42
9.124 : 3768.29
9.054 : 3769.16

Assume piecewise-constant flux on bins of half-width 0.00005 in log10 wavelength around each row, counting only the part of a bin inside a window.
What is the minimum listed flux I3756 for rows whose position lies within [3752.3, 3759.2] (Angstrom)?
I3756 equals 9.238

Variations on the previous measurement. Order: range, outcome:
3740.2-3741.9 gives 9.65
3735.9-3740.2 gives 9.249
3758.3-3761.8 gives 8.844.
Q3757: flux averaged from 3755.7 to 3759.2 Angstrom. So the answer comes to 9.64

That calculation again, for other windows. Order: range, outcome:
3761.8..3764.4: 8.9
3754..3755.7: 9.36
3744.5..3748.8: 8.91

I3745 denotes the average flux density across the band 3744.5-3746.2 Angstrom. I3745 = 8.44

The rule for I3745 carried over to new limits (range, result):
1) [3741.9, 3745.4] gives 8.64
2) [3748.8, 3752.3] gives 9.41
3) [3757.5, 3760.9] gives 9.37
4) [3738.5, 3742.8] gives 9.72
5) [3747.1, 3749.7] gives 9.39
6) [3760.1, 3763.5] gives 8.87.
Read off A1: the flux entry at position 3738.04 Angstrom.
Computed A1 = 9.585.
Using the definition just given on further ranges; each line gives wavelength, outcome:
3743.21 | 8.658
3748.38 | 9.438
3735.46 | 9.279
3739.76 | 10.03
